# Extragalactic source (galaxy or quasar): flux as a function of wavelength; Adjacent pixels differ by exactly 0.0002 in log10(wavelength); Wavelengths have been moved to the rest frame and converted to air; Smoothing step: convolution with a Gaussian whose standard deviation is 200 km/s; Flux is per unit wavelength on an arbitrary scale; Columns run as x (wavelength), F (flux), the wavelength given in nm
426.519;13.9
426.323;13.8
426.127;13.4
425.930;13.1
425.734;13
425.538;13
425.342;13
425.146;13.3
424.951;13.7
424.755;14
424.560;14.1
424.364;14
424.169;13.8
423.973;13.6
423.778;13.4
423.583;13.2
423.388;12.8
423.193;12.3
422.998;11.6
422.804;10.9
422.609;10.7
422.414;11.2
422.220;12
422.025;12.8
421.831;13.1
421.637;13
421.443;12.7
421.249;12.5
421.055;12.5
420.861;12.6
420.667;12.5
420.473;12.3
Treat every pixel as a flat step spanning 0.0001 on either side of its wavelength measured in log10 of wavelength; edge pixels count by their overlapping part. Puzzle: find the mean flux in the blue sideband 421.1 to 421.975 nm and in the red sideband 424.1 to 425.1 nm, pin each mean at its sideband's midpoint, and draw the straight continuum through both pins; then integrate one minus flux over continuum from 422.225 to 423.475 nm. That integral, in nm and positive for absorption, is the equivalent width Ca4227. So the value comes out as 0.16 nm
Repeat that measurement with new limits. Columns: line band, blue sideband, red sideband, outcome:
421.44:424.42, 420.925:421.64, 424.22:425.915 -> 0.107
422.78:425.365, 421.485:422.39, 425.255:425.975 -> -0.068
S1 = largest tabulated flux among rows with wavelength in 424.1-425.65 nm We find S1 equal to 14.1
